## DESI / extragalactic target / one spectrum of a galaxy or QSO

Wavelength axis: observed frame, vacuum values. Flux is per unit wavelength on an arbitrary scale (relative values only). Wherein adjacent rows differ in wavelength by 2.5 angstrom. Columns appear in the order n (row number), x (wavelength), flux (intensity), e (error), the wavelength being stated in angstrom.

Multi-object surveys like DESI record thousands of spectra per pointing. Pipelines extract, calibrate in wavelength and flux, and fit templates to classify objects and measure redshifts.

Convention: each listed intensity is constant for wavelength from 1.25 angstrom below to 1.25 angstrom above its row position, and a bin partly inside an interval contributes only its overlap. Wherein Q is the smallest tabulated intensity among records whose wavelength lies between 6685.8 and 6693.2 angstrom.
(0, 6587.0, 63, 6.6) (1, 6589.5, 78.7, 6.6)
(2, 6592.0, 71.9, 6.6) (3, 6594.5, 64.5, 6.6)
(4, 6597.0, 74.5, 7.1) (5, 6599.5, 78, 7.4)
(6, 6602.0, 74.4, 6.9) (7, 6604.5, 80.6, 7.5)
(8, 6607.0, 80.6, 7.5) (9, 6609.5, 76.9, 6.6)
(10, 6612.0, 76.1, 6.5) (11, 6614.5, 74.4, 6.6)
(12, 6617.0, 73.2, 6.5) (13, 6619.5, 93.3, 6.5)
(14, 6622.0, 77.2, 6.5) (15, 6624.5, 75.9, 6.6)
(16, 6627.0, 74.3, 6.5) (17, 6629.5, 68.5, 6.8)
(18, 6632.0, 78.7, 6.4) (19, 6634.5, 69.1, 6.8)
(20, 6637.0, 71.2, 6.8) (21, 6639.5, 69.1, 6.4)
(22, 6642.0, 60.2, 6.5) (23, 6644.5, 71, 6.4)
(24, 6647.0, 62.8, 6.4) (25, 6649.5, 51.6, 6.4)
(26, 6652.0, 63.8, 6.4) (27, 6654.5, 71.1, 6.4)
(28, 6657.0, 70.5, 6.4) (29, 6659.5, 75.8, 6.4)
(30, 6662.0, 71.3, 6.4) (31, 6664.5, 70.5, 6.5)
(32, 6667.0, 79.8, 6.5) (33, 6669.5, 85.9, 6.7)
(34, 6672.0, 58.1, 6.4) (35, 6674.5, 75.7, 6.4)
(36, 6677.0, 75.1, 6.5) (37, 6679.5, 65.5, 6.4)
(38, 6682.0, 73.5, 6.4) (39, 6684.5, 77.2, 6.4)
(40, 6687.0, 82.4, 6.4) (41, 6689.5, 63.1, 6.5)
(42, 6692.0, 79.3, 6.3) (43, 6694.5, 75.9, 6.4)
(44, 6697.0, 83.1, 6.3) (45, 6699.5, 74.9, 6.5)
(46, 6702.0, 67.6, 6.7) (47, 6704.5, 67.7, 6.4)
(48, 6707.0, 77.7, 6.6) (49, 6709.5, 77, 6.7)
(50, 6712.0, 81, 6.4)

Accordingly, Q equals 63.1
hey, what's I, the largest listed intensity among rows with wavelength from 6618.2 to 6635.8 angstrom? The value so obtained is 93.3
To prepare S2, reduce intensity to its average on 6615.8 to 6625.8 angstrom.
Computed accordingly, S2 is 79.9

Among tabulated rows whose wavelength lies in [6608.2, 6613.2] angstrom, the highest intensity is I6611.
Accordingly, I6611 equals 76.9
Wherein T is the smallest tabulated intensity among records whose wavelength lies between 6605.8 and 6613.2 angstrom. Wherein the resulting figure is 76.1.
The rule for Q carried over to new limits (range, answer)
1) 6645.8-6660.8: 51.6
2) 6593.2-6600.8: 64.5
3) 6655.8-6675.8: 58.1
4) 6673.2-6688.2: 65.5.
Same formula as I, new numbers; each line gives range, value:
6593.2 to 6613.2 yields 80.6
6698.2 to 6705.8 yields 74.9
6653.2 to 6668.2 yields 79.8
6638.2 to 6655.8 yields 71.1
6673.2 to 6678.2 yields 75.7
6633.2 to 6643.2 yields 71.2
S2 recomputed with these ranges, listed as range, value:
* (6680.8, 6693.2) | 75.1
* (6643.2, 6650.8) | 61.8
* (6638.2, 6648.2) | 65.8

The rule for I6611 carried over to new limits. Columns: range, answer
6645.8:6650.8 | 62.8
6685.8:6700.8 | 83.1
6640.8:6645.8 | 71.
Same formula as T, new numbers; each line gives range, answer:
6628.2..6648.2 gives 60.2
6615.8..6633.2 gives 68.5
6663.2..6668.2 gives 70.5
